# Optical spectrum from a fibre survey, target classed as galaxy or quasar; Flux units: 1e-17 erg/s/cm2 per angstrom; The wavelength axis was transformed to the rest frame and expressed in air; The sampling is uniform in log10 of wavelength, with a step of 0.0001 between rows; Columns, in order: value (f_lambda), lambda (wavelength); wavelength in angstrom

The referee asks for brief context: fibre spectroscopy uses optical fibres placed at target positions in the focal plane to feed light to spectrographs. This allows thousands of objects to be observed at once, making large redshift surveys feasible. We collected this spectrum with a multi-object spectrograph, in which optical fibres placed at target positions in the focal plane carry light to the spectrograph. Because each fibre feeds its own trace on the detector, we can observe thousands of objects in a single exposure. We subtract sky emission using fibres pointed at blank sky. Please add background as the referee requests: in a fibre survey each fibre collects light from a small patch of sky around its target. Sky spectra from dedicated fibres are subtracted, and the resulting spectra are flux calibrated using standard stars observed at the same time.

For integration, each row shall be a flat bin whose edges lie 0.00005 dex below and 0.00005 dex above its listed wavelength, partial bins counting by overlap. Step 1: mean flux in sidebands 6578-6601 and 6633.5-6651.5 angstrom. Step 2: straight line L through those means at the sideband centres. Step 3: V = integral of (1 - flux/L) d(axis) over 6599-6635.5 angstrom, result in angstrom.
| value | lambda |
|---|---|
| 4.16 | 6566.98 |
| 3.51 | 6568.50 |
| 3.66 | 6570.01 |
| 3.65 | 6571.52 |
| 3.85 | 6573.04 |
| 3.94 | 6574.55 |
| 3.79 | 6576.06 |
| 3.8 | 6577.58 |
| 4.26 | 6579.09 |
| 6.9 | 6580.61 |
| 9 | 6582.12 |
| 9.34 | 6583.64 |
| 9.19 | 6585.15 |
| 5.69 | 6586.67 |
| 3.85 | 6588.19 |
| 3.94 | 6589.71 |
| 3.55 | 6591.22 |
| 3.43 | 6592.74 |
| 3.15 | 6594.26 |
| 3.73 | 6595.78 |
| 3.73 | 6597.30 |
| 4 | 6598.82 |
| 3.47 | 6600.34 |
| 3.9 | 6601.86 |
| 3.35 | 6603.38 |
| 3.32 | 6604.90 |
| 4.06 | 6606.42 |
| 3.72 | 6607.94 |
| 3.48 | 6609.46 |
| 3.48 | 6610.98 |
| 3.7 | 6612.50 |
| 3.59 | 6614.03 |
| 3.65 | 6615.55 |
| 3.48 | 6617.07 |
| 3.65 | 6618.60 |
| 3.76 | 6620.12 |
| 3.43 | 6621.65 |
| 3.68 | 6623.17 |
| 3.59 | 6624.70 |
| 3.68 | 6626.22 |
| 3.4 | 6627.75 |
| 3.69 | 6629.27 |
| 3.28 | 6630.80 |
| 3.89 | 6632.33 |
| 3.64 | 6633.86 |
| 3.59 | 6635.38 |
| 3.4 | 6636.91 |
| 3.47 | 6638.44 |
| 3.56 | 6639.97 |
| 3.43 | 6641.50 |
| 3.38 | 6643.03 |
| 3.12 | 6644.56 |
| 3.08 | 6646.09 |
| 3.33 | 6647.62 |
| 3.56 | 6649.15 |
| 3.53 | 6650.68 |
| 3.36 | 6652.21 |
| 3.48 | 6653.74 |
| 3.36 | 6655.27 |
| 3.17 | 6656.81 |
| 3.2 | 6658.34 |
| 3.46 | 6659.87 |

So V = 5.2 angstrom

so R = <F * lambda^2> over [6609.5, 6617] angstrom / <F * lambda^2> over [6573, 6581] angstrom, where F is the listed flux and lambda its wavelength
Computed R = 0.83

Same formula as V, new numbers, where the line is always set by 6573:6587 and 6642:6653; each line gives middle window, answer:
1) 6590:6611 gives 6.6 angstrom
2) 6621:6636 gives 1.9 angstrom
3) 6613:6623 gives 2.1 angstrom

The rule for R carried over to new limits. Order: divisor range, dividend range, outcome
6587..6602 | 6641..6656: 0.92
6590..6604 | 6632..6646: 0.97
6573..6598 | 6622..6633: 0.72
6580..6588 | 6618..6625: 0.47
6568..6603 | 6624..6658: 0.75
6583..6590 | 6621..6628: 0.55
